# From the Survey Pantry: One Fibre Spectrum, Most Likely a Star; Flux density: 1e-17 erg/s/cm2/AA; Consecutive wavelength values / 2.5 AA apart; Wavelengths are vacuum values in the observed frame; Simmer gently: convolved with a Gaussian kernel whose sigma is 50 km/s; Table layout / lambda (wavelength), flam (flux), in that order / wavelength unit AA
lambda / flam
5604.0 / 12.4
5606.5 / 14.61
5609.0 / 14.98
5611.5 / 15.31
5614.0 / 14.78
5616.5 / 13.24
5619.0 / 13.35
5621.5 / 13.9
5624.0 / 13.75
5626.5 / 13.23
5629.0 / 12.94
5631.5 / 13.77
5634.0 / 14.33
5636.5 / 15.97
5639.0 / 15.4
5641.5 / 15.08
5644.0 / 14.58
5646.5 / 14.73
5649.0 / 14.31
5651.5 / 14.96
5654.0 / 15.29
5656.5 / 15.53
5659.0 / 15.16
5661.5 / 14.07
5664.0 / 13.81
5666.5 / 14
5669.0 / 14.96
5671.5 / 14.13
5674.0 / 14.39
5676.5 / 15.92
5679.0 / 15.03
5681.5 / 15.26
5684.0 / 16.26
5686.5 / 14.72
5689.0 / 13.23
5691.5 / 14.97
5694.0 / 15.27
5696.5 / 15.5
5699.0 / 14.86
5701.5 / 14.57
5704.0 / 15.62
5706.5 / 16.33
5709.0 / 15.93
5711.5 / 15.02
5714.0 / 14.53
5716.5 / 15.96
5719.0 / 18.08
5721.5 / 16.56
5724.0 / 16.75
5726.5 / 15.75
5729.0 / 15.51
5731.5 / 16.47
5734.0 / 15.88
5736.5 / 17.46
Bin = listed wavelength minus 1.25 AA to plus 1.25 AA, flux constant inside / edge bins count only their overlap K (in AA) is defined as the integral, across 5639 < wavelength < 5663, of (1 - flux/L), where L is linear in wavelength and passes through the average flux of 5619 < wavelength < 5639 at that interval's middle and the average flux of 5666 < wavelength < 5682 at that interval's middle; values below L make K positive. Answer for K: -0.8 AA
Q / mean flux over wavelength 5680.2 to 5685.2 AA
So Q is 15.7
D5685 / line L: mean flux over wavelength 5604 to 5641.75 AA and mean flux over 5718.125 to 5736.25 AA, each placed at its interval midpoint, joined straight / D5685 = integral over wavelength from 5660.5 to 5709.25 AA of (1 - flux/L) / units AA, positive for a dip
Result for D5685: 2.0 AA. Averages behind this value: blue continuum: 14.2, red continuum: 16.5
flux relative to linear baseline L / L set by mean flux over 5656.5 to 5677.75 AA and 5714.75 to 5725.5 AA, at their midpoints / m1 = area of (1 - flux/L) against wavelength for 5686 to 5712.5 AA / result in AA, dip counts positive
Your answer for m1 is 1.3 AA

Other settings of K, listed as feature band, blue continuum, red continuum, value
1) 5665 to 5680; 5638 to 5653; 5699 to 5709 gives 0.4 AA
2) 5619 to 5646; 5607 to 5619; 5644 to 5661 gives 0.8 AA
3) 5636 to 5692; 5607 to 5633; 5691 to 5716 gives -0.7 AA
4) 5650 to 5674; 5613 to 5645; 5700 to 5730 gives 0.3 AA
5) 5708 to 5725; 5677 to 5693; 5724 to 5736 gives -0.4 AA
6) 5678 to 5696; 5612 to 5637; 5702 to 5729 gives 0.4 AA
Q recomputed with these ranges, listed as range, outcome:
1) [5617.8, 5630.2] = 13.4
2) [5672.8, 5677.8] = 15.2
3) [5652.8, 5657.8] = 15.4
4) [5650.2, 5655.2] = 15.1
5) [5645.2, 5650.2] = 14.5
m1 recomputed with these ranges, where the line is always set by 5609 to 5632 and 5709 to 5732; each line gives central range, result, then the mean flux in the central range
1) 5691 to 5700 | 0.2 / 15.2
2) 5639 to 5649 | -0.3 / 14.8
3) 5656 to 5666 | 0.2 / 14.5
